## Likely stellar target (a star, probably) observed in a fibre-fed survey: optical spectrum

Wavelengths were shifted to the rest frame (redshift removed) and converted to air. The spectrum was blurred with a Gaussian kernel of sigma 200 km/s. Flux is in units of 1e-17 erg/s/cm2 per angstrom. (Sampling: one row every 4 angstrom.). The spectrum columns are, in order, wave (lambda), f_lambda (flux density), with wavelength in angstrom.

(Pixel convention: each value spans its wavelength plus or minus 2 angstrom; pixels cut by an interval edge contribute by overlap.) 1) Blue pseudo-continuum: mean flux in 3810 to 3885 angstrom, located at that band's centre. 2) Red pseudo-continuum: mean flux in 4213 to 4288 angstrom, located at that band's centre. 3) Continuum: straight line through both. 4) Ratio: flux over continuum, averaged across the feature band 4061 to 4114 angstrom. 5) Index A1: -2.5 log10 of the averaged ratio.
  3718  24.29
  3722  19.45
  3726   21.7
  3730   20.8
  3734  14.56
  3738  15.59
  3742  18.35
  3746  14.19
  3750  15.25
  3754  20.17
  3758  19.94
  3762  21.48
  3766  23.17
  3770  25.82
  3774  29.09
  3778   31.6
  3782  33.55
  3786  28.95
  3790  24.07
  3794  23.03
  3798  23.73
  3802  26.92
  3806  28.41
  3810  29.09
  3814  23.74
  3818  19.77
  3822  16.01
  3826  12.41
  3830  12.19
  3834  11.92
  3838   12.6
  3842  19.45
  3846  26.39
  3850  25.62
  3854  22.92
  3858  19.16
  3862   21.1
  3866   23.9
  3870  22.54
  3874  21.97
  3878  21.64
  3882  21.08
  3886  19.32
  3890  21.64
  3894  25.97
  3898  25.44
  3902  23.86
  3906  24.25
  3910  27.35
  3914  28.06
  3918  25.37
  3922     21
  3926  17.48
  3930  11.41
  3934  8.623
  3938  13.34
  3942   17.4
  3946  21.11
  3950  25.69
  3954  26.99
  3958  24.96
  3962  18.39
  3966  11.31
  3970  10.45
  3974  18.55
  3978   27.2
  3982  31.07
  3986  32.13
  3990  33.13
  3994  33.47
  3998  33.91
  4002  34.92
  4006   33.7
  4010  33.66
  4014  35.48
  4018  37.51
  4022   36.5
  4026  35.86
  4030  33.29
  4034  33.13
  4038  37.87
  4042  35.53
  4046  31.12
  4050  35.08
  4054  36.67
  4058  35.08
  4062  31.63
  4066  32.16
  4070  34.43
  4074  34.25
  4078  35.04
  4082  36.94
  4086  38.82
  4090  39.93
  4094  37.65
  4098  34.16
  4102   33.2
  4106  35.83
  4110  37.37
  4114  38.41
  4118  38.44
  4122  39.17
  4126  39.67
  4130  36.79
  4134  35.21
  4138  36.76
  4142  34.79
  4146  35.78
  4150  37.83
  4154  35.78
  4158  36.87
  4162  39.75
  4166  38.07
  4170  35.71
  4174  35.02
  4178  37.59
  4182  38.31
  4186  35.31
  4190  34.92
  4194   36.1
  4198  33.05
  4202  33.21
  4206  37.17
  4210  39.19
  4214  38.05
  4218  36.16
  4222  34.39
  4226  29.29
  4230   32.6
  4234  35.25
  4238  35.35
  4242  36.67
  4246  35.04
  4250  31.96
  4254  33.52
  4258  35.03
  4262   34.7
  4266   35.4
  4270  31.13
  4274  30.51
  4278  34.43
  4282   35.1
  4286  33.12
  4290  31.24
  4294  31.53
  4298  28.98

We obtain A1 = -0.25 mag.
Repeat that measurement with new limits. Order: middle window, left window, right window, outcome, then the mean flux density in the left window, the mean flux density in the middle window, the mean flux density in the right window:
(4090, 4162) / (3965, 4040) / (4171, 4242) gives -0.10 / 30.9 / 36.9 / 35.4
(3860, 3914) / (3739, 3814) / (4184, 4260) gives 0.15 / 24.1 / 23.3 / 34.9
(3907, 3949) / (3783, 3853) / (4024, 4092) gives 0.39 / 21.6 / 19.4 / 35.1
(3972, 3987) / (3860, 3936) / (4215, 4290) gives -0.10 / 21.7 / 26.9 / 33.9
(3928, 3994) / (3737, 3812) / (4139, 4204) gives 0.37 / 23.9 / 21.1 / 36.1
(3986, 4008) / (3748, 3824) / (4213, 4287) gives -0.17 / 24.4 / 33.7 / 34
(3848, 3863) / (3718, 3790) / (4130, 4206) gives 0.15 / 22.1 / 22.3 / 36.2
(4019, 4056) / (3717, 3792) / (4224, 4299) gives -0.23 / 22.2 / 35.1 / 33.3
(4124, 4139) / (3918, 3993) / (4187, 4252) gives -0.22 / 20.9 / 37.1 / 34.9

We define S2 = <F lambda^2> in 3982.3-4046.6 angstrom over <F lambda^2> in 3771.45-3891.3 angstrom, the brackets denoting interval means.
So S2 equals 1.69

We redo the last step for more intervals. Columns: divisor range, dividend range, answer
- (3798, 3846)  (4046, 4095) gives 2.03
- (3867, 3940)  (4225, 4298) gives 1.88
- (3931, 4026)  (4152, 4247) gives 1.52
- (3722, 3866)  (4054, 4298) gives 1.99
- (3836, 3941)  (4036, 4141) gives 1.88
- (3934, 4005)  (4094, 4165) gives 1.65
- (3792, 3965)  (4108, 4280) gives 1.97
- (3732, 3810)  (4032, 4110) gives 1.77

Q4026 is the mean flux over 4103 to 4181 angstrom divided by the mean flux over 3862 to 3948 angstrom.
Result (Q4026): 1.76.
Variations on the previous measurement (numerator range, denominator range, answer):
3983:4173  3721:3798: 1.61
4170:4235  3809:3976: 1.75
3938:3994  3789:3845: 1.13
